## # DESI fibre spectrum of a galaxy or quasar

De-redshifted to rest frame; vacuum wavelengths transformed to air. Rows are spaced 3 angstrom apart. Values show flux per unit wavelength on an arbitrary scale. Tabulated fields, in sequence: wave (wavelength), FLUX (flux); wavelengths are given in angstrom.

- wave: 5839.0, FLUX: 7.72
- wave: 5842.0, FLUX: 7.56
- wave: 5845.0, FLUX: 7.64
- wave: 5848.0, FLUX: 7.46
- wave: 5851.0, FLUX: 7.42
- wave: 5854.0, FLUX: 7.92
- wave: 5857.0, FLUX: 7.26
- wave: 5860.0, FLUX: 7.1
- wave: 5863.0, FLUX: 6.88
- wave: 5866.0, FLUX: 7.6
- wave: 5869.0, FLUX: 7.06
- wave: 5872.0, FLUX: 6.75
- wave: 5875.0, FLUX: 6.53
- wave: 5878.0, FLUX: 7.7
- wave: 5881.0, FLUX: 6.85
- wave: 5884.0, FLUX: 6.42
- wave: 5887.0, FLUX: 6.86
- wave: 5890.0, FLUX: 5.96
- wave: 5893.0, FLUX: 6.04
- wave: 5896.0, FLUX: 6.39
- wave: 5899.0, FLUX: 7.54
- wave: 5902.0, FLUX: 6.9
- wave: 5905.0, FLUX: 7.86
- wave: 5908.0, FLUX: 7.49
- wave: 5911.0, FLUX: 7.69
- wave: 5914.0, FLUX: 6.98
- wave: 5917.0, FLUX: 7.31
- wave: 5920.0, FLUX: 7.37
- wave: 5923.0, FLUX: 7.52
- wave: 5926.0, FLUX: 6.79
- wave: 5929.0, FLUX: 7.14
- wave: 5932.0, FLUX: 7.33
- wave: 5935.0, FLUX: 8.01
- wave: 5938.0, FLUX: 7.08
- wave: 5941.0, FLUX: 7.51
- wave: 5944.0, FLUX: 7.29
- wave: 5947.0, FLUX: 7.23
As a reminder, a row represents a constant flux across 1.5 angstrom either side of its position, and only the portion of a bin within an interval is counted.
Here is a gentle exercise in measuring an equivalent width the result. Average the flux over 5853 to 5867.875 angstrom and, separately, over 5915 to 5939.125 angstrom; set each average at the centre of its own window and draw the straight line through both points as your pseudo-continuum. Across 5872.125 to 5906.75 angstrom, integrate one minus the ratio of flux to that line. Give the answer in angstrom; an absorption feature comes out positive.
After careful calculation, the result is 2.3 angstrom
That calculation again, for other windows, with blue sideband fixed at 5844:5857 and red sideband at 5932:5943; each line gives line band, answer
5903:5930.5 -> 0.6 angstrom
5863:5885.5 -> 1.7 angstrom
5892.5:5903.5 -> 1.1 angstrom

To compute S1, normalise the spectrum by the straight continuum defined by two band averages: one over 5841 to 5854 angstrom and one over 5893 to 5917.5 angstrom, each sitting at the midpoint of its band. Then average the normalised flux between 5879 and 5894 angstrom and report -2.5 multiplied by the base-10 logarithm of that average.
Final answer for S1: 0.13 mag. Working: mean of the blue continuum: 7.56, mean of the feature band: 6.48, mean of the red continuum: 7.19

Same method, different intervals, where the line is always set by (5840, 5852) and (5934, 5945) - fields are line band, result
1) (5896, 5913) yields 0.01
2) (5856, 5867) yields 0.05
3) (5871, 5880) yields 0.08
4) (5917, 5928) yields 0.03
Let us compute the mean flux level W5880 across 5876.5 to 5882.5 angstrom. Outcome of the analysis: 7.27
